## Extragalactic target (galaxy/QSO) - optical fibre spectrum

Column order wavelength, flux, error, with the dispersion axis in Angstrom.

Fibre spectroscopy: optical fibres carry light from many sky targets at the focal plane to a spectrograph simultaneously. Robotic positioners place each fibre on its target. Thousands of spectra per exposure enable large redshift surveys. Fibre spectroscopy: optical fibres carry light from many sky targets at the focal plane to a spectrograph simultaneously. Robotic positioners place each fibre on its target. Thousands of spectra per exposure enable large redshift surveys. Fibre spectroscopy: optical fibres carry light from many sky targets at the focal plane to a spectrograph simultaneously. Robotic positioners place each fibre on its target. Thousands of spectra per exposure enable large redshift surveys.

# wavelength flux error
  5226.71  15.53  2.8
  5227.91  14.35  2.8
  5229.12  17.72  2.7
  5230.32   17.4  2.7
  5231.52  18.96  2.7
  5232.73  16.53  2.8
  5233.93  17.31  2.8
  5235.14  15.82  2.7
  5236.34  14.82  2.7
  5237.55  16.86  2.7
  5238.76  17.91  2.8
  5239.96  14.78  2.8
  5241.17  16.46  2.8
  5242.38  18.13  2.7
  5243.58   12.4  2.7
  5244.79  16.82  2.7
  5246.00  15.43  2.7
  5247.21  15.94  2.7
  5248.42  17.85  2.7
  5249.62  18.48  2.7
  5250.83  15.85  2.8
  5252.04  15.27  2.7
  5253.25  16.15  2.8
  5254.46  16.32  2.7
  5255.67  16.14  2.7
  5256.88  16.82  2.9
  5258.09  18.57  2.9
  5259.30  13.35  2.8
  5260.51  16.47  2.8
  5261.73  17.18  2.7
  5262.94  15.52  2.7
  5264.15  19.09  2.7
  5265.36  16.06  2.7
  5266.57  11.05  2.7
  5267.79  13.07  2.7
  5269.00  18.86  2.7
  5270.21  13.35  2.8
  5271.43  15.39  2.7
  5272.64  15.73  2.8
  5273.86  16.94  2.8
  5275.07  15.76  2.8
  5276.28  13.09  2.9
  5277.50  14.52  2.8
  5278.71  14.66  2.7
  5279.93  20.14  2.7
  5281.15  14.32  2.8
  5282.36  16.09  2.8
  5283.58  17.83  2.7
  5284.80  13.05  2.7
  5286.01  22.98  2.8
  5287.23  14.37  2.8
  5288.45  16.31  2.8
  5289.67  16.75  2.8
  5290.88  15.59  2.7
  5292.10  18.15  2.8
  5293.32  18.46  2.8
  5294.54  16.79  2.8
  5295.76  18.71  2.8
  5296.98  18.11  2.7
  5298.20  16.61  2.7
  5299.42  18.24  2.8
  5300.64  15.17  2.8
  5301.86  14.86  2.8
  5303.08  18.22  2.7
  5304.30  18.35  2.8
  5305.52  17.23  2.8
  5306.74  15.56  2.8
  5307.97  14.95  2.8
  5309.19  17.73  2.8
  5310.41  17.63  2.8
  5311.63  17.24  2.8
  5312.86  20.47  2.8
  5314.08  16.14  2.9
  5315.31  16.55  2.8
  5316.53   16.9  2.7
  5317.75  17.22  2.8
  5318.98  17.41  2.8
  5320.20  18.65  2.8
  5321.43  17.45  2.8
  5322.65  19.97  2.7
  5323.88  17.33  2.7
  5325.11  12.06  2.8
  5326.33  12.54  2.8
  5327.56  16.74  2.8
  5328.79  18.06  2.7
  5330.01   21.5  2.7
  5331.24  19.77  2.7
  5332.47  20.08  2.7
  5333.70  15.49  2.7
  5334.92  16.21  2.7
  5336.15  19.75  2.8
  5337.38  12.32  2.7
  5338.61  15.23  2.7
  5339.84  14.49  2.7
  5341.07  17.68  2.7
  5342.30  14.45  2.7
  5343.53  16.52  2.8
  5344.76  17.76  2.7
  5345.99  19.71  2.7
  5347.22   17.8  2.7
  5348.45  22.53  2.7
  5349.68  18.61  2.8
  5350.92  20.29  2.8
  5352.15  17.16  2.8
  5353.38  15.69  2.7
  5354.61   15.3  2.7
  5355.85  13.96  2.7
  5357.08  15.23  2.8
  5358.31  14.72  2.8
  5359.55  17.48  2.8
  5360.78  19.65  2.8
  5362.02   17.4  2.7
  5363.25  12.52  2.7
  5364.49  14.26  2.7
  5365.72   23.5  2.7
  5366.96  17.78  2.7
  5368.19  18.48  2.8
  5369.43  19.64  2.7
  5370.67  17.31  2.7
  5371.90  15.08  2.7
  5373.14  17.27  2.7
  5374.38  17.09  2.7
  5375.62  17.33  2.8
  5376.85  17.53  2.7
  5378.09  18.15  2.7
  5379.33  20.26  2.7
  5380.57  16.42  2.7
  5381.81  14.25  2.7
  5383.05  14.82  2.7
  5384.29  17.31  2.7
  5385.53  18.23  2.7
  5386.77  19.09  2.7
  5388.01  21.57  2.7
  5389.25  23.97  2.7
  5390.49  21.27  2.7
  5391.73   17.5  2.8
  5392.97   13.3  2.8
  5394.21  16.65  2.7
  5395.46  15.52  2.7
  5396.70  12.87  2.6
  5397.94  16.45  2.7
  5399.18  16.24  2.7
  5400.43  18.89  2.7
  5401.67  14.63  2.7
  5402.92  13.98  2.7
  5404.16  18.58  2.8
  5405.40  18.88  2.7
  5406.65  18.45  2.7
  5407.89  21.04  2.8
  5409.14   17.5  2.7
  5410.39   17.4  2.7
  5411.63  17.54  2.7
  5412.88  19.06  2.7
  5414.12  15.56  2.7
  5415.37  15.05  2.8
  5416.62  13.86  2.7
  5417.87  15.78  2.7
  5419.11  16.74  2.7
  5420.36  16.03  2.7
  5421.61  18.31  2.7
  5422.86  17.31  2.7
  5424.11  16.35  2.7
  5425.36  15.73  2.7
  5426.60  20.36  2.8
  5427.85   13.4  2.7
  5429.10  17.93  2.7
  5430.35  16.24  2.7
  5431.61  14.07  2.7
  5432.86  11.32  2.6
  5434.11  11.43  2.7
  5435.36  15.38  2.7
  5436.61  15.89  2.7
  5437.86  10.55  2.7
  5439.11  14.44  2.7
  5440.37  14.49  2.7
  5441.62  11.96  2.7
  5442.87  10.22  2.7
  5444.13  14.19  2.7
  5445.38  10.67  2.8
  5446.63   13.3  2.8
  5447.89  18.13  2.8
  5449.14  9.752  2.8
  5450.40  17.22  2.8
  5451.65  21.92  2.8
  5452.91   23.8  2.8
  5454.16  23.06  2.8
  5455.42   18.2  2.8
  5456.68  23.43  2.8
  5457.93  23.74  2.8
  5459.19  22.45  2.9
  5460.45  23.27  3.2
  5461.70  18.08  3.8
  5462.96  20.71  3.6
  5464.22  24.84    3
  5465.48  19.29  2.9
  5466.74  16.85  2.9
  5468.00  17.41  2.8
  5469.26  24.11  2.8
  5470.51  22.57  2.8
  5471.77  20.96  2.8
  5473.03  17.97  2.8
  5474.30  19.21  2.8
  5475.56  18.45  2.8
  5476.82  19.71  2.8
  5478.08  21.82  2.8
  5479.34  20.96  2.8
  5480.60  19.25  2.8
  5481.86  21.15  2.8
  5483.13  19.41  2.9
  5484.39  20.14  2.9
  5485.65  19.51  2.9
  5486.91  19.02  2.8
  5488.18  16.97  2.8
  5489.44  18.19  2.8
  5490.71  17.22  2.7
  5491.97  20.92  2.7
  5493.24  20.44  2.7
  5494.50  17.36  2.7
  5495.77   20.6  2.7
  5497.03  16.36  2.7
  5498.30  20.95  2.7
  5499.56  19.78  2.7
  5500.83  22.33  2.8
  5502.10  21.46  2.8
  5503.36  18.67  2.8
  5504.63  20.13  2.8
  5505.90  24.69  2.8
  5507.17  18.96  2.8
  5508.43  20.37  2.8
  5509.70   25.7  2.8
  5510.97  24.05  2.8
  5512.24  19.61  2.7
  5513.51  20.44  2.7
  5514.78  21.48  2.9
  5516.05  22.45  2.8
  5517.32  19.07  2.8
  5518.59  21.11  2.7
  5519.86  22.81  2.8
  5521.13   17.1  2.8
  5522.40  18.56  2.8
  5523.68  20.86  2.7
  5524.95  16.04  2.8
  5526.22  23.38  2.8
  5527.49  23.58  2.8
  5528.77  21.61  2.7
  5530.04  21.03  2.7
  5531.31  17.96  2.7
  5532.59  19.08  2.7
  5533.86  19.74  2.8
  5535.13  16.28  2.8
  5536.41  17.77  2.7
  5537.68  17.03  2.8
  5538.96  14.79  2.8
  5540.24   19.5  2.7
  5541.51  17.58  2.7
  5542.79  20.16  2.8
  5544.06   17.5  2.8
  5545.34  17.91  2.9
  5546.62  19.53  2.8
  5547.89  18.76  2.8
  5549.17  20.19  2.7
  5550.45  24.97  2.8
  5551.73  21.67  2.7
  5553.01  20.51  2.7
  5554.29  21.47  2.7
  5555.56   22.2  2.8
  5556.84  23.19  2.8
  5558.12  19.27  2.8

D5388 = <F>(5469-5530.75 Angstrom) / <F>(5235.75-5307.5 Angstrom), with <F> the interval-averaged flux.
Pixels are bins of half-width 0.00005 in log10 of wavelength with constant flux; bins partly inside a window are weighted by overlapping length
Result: 1.2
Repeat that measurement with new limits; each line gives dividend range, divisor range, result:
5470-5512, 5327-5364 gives 1.18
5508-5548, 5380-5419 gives 1.15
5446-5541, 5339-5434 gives 1.17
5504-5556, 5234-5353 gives 1.21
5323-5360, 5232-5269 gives 1.05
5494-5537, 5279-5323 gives 1.18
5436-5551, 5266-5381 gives 1.14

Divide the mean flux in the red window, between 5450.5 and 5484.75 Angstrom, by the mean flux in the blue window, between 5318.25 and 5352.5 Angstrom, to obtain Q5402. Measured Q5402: 1.19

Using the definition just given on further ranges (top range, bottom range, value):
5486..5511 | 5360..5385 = 1.16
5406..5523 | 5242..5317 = 1.13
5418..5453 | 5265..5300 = 0.93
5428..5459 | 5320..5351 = 0.92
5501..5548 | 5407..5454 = 1.27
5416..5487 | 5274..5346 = 1.05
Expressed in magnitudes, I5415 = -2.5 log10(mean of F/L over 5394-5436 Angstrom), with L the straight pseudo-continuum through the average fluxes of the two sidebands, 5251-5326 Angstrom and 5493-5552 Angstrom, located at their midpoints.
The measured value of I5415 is 0.13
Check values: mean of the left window 16.5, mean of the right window 20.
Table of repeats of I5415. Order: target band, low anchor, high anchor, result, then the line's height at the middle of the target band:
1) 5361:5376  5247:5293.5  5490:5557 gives 0.021 mag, 17.7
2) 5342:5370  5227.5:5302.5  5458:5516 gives 0.033 mag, 18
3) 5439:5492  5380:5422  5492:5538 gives 0.006 mag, 18.9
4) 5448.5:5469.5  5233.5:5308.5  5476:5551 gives -0.073 mag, 19.1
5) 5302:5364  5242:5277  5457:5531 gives 0.016 mag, 17.3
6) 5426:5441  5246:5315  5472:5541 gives 0.272 mag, 18.8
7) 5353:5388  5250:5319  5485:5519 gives 0.056 mag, 18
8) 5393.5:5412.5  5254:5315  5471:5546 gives 0.077 mag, 18.2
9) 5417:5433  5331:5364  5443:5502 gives 0.140 mag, 18.5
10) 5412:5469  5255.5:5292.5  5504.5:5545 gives 0.109 mag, 18.7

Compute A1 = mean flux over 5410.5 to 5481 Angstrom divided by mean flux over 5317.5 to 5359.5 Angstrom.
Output 1.03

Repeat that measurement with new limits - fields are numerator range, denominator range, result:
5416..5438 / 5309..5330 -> 0.90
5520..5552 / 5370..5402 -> 1.12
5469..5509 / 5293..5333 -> 1.15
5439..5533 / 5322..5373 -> 1.14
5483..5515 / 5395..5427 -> 1.20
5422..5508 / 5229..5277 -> 1.14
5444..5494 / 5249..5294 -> 1.21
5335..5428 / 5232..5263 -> 1.05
